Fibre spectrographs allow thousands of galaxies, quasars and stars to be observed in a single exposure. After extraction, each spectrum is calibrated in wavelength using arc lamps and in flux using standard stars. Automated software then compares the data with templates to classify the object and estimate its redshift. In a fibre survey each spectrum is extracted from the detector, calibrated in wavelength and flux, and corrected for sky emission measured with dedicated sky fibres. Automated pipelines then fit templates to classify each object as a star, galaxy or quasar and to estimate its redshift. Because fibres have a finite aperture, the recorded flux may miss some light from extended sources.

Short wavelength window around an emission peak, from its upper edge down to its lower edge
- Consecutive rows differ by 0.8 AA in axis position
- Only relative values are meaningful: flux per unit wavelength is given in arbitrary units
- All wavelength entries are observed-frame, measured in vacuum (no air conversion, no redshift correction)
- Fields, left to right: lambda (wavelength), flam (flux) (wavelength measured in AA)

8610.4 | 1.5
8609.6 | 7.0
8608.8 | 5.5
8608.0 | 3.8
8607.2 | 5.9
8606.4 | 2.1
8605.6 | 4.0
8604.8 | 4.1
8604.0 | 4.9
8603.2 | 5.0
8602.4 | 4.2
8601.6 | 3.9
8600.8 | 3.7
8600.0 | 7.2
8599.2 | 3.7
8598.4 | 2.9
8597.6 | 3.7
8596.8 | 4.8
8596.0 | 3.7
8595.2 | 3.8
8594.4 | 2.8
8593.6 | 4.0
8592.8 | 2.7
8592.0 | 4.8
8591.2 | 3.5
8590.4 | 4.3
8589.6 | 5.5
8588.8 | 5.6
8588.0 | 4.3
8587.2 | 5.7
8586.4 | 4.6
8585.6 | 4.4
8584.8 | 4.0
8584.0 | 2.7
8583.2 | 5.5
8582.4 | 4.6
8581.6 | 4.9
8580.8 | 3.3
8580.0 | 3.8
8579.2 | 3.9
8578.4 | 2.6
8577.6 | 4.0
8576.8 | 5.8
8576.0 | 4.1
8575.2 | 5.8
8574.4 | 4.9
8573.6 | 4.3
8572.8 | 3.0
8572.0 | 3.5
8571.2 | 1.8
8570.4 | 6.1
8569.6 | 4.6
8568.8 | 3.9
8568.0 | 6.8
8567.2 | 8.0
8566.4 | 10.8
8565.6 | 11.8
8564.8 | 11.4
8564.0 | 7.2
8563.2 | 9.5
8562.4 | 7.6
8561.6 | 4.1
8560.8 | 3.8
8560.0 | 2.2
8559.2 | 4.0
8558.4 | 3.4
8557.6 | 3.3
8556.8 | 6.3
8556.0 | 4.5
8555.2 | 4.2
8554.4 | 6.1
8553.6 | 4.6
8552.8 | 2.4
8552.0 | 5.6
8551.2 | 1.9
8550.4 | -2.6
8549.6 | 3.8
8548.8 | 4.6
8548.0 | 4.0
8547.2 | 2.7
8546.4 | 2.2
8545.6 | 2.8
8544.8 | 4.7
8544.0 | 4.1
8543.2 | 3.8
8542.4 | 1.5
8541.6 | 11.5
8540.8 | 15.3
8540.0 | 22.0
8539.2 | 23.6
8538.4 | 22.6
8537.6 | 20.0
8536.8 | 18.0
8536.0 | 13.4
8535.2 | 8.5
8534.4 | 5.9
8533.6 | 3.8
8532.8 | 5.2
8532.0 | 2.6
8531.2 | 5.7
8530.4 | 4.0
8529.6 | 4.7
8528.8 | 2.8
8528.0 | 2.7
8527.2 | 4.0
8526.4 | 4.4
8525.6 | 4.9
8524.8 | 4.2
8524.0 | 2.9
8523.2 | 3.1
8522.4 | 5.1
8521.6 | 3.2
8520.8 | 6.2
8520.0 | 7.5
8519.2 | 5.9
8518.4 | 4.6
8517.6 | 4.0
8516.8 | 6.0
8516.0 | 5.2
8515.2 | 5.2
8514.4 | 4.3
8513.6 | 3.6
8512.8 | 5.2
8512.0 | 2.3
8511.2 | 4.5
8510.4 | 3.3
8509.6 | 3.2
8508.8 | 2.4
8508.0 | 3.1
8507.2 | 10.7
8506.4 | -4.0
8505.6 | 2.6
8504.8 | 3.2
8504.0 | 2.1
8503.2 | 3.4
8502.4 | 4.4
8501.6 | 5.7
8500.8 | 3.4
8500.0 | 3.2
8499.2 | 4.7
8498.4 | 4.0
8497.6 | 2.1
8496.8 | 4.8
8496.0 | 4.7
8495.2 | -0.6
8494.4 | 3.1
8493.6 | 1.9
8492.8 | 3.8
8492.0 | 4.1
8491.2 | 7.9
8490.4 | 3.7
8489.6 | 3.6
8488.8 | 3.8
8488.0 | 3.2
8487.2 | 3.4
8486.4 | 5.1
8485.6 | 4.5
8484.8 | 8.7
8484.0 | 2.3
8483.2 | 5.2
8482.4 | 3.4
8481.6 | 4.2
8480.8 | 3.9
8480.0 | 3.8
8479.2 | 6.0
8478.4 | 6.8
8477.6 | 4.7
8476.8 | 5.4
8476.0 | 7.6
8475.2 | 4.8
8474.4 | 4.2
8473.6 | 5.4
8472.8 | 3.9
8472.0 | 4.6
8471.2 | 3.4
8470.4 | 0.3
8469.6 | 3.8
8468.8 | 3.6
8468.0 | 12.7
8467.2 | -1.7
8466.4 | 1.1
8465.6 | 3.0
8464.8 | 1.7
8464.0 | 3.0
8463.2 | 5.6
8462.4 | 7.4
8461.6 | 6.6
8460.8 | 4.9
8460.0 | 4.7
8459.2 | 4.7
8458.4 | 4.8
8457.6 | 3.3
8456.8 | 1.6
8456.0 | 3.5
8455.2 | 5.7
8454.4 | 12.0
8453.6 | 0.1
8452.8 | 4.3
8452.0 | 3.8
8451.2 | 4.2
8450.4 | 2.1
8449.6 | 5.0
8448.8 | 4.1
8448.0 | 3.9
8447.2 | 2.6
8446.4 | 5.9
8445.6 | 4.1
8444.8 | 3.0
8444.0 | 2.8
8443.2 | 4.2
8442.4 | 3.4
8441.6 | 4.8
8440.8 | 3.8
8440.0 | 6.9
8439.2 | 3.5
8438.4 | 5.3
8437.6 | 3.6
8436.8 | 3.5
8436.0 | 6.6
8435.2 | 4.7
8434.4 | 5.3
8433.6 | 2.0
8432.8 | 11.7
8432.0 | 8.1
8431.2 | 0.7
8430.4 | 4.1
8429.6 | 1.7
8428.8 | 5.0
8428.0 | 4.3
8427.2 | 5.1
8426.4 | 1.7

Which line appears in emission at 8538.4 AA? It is H-alpha 6563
